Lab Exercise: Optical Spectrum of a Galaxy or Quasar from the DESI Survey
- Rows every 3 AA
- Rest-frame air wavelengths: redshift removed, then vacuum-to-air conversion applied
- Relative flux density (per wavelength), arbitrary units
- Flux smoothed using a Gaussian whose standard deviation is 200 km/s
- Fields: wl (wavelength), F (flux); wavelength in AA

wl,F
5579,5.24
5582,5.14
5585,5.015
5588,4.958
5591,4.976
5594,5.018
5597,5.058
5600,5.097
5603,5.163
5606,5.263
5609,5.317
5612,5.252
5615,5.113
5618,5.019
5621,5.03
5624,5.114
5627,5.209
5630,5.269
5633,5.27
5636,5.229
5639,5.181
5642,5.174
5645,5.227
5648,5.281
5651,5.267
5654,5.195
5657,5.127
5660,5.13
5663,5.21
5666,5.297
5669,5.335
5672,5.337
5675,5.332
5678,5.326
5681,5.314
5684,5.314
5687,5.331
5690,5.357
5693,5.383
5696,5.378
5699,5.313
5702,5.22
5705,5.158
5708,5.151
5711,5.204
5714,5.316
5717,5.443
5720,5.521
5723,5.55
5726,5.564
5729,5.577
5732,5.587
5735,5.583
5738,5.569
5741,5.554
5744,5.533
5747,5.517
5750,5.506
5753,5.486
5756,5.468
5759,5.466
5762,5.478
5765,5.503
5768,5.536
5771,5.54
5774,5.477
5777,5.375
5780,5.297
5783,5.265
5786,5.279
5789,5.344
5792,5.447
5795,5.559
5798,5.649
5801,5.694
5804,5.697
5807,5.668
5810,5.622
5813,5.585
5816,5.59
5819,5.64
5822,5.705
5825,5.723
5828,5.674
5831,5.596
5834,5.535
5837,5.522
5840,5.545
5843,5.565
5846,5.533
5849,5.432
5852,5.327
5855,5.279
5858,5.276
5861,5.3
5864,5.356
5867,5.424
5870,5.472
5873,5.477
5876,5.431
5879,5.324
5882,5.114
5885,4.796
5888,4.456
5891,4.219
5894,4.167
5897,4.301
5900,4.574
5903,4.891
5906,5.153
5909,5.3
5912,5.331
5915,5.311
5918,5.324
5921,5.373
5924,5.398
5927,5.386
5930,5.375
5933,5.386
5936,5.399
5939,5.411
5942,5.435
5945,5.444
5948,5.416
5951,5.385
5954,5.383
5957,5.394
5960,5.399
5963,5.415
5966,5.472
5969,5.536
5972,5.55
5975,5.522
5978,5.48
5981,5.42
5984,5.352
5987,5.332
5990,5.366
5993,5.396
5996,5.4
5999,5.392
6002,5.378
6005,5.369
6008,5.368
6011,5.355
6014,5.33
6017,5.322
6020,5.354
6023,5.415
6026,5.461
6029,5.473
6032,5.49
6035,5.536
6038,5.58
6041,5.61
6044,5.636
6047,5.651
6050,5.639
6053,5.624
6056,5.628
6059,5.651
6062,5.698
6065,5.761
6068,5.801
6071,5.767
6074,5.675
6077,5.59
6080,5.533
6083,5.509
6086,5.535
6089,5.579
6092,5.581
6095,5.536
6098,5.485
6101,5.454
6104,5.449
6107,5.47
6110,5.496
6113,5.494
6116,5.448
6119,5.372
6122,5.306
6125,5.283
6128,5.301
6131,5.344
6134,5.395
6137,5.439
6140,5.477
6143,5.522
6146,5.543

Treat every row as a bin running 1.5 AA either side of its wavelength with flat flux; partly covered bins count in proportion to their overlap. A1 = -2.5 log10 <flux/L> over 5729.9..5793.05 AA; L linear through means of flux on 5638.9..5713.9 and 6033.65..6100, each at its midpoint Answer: -0.03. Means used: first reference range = 5.26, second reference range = 5.62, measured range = 5.47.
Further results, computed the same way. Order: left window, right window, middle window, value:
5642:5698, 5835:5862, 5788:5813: -0.040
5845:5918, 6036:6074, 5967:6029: 0.014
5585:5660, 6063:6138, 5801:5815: -0.071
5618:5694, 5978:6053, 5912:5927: 0.008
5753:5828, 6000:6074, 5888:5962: 0.076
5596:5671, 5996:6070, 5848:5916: 0.068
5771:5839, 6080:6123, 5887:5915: 0.164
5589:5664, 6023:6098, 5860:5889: 0.038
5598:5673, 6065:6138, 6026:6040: -0.012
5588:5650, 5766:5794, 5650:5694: -0.009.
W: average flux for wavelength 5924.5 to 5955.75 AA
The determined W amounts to 5.4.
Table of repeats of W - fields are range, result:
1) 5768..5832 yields 5.54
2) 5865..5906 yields 4.91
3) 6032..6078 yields 5.65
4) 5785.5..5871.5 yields 5.52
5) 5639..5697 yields 5.28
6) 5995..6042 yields 5.43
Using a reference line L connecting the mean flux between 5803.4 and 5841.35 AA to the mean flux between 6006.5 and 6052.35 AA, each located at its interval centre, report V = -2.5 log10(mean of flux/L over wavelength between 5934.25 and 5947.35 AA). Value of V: 0.02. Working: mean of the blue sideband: 5.62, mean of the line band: 5.42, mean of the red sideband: 5.48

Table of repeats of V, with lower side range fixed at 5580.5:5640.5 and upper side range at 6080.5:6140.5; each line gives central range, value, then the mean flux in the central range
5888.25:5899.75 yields 0.23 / 4.29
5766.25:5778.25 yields -0.05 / 5.48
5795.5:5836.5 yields -0.07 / 5.64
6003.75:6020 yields 0.01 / 5.35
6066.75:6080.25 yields -0.05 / 5.68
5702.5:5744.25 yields -0.05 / 5.44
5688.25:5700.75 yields -0.03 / 5.35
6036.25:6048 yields -0.04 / 5.62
